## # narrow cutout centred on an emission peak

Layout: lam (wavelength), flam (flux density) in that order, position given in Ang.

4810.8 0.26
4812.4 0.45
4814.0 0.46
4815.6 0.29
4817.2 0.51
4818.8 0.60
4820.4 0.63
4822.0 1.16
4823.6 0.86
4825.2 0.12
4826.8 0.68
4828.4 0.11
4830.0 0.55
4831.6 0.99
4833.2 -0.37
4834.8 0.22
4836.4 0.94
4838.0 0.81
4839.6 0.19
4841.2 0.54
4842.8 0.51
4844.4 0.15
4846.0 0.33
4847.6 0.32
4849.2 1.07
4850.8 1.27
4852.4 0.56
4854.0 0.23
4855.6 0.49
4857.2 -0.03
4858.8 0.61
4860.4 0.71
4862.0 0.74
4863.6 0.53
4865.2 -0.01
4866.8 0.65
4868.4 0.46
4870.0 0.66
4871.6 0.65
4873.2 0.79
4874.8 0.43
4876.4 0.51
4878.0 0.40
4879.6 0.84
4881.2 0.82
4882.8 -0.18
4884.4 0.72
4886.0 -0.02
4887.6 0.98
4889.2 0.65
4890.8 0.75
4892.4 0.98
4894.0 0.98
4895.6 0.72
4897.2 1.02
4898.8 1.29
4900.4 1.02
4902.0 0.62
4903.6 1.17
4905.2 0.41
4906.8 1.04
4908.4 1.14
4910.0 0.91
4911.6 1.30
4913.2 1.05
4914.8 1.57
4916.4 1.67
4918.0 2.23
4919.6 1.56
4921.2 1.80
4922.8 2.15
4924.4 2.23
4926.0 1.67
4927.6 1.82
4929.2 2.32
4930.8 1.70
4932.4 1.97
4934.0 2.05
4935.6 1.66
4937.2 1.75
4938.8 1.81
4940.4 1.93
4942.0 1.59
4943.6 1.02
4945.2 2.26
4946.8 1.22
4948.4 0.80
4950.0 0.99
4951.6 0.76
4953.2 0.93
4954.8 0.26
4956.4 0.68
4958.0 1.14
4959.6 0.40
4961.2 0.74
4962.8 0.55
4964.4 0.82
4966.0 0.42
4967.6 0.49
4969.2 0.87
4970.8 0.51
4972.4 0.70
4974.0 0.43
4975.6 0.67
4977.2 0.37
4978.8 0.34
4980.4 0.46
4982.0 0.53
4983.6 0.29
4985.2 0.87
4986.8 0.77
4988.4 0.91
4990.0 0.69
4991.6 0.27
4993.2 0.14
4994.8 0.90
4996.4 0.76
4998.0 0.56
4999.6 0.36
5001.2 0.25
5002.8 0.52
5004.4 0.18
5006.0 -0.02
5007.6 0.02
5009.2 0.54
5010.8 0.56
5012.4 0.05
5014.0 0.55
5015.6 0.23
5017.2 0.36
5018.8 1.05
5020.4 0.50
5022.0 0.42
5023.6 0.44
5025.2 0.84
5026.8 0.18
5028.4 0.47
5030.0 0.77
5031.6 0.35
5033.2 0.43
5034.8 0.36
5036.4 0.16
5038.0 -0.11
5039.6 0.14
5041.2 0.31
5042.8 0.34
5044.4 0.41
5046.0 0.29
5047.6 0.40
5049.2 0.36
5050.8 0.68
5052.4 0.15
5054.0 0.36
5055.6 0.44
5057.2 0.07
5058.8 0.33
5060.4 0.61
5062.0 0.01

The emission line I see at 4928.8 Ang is C IV 1549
